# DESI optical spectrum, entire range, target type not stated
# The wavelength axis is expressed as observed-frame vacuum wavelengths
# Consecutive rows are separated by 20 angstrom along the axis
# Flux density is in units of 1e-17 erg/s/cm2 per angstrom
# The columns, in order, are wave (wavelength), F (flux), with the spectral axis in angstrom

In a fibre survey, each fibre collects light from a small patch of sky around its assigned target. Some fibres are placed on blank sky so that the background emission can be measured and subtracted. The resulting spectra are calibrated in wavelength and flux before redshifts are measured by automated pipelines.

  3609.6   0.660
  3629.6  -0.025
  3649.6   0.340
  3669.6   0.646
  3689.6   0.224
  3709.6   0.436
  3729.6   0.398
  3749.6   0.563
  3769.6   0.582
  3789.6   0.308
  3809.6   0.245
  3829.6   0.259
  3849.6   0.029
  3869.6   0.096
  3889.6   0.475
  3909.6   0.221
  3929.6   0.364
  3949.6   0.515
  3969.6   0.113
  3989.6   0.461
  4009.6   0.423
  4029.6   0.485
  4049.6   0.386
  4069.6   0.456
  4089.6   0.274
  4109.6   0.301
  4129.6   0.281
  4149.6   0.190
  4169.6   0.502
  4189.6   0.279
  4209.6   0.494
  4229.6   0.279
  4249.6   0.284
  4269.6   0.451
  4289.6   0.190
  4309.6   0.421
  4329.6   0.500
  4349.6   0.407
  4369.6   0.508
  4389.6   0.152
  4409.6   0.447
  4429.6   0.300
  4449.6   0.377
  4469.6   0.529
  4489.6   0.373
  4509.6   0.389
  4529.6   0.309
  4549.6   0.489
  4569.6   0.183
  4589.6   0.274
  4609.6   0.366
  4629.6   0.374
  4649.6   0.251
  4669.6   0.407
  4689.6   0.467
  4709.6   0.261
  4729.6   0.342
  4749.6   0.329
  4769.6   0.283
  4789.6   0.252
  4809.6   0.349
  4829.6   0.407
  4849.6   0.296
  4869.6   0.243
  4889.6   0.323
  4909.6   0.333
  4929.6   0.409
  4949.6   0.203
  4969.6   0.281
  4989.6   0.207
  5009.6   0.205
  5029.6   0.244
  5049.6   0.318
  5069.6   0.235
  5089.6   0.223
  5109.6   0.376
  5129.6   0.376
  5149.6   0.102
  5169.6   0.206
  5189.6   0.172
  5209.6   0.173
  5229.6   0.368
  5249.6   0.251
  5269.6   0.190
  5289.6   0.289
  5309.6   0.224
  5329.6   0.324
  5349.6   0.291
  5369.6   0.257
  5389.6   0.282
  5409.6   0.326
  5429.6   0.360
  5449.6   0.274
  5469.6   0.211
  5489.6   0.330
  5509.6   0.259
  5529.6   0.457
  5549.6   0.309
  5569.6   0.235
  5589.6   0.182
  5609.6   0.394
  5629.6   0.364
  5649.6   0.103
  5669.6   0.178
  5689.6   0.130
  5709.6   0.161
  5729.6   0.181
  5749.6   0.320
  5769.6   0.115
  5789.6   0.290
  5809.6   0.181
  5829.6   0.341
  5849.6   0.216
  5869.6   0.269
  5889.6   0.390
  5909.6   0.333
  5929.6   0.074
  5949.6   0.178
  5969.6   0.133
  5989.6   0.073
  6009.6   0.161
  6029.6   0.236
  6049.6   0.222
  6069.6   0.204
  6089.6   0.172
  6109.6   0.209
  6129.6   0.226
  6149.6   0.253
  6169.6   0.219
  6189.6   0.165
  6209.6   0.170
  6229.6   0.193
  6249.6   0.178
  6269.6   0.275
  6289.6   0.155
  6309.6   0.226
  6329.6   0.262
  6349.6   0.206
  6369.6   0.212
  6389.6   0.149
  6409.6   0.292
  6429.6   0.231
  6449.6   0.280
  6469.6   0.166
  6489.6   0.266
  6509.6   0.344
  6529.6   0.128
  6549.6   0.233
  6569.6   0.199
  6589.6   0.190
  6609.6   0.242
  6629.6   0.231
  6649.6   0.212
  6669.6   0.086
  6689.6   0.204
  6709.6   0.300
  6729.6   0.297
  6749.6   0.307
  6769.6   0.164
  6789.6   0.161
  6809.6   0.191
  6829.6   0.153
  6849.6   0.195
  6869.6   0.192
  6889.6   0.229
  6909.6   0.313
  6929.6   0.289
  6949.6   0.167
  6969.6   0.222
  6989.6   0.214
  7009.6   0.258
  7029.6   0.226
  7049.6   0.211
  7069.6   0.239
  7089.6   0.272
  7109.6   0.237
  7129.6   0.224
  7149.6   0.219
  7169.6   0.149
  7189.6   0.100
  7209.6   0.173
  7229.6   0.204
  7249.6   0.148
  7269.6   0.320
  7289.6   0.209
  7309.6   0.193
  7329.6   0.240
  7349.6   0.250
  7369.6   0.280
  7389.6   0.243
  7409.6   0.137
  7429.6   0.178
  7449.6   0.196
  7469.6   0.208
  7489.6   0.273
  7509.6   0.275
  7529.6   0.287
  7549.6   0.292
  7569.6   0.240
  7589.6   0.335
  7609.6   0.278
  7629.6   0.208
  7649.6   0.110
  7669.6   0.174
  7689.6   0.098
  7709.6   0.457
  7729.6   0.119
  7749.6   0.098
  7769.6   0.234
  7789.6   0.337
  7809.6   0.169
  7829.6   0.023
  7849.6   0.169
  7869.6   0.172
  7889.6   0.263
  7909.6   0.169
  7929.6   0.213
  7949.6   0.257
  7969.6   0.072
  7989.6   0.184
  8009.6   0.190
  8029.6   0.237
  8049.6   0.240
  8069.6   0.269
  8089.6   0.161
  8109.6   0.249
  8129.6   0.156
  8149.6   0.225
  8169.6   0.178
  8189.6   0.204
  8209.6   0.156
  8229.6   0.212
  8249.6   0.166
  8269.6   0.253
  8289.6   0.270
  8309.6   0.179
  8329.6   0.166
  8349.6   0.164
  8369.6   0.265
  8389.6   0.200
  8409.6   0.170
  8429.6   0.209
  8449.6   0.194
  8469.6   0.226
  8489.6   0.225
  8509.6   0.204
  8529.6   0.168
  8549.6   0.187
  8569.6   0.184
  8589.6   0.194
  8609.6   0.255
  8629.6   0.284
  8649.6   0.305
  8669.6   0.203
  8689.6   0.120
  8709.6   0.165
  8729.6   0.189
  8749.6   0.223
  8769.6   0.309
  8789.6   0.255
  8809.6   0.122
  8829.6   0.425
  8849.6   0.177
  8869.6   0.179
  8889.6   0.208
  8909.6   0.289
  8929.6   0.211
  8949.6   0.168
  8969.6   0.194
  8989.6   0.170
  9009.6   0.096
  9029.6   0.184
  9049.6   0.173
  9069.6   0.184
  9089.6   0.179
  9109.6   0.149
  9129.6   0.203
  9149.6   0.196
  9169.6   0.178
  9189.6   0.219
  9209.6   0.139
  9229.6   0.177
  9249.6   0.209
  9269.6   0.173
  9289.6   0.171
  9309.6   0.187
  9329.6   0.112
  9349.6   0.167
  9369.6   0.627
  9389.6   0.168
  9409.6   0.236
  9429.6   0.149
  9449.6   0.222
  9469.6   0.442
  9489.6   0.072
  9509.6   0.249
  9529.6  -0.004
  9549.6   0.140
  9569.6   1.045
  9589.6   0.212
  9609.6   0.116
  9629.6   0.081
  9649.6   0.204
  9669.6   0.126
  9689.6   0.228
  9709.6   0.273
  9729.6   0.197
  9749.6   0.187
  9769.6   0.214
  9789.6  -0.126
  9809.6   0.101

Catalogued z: 1.566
